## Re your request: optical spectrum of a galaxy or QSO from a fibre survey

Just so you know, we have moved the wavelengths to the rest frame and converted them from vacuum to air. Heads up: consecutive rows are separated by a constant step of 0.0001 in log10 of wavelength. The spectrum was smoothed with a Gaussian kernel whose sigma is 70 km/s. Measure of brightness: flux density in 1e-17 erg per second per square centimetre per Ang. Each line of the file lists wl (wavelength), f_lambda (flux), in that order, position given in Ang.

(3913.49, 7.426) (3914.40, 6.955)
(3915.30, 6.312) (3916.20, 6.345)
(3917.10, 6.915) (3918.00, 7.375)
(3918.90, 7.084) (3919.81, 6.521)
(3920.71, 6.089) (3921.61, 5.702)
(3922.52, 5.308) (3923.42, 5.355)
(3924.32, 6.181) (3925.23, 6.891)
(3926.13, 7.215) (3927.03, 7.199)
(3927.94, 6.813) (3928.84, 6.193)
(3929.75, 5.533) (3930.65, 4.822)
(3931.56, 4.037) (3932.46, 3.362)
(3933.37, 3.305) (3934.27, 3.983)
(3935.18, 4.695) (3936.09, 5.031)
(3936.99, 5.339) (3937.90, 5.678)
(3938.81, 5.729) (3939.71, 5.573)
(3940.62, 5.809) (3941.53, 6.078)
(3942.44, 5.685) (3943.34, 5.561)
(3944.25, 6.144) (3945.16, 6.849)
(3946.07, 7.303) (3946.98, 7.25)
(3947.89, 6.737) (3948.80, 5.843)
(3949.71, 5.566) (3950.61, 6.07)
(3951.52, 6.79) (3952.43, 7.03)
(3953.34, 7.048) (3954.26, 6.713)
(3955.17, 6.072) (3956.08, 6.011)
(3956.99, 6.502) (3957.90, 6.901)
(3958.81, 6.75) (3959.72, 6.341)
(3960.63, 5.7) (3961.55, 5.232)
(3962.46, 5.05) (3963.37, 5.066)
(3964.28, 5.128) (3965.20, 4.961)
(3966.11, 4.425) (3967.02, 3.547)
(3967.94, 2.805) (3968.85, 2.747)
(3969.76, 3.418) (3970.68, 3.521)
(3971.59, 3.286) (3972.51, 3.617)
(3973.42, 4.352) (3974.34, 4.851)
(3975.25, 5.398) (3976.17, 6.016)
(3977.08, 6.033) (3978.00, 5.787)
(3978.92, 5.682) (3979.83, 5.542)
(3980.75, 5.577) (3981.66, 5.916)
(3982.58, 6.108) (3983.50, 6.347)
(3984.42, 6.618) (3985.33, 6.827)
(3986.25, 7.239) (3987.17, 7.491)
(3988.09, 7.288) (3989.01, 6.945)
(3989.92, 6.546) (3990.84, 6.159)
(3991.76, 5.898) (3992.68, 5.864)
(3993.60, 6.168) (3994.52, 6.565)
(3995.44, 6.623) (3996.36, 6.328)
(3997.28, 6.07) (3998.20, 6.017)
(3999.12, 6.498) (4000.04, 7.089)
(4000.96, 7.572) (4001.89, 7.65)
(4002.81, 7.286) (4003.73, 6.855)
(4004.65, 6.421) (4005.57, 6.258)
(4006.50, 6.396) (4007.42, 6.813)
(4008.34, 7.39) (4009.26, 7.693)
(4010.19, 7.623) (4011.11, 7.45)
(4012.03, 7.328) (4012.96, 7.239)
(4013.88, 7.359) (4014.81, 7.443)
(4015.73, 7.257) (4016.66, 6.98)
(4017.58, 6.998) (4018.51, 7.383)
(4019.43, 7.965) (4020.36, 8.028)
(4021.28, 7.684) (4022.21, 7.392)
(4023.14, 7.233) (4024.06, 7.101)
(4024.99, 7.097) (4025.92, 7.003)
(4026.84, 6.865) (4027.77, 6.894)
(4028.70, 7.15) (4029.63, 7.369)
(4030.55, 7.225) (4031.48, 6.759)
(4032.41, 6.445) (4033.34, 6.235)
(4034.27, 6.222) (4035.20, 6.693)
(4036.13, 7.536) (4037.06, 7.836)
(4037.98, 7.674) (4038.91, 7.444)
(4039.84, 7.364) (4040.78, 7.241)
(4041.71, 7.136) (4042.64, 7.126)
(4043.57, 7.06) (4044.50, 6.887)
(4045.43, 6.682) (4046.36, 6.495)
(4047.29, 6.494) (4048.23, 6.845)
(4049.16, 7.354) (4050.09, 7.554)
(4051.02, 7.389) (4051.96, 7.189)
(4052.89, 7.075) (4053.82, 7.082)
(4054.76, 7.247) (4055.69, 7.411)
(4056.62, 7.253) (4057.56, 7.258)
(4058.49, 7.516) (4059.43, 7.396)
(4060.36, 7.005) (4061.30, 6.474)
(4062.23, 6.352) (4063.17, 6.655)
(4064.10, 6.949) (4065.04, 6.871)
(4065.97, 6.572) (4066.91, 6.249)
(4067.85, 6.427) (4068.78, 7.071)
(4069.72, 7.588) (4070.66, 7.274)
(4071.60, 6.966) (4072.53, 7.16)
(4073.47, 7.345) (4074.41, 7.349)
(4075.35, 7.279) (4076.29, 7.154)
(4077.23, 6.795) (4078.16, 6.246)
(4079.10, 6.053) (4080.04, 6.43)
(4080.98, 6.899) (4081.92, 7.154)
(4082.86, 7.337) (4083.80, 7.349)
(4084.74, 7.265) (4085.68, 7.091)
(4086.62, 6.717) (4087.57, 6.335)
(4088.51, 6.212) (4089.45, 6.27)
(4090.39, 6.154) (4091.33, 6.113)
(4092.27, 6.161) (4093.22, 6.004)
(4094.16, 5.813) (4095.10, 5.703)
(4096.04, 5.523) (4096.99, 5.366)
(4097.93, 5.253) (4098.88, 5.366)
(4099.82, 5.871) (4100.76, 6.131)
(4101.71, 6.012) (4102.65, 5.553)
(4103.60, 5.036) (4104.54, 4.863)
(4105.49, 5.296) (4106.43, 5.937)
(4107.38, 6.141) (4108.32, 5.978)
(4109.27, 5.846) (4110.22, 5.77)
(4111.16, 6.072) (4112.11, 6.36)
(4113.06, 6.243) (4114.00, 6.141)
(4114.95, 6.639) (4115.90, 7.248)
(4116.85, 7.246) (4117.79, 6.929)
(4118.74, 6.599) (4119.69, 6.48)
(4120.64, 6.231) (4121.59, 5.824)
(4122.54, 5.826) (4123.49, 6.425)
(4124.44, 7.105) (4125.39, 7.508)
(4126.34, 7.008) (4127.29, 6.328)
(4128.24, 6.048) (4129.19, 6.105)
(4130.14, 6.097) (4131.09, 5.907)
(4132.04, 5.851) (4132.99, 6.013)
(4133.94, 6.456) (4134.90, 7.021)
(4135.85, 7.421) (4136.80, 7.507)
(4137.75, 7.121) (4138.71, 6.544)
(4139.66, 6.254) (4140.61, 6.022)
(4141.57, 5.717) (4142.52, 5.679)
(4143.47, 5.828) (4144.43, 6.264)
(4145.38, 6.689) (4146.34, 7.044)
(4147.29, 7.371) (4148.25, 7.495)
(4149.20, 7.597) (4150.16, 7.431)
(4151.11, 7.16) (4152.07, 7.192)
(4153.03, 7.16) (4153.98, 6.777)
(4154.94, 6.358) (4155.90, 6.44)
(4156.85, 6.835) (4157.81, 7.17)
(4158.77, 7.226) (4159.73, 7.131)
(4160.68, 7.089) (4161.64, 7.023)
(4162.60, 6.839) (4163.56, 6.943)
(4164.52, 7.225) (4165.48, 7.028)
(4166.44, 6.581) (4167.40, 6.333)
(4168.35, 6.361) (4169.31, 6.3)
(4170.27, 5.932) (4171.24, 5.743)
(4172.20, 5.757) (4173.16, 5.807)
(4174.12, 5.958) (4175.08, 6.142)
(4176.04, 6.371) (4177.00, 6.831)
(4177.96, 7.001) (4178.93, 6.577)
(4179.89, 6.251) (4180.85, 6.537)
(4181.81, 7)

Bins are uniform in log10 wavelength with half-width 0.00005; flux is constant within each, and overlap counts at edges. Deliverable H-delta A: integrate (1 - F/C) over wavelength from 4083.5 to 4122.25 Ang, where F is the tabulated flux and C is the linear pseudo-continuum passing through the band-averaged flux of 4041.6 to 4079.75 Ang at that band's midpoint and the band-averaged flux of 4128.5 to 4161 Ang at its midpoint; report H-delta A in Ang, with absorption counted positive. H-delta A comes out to 4.1 Ang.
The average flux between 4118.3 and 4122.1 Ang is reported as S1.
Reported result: 6.27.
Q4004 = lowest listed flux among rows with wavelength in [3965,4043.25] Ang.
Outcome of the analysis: 2.747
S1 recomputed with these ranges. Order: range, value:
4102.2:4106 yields 5.19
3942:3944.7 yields 5.81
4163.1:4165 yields 7.08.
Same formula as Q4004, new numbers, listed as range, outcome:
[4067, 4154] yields 4.863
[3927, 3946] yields 3.305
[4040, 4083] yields 6.053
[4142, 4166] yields 5.679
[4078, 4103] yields 5.253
